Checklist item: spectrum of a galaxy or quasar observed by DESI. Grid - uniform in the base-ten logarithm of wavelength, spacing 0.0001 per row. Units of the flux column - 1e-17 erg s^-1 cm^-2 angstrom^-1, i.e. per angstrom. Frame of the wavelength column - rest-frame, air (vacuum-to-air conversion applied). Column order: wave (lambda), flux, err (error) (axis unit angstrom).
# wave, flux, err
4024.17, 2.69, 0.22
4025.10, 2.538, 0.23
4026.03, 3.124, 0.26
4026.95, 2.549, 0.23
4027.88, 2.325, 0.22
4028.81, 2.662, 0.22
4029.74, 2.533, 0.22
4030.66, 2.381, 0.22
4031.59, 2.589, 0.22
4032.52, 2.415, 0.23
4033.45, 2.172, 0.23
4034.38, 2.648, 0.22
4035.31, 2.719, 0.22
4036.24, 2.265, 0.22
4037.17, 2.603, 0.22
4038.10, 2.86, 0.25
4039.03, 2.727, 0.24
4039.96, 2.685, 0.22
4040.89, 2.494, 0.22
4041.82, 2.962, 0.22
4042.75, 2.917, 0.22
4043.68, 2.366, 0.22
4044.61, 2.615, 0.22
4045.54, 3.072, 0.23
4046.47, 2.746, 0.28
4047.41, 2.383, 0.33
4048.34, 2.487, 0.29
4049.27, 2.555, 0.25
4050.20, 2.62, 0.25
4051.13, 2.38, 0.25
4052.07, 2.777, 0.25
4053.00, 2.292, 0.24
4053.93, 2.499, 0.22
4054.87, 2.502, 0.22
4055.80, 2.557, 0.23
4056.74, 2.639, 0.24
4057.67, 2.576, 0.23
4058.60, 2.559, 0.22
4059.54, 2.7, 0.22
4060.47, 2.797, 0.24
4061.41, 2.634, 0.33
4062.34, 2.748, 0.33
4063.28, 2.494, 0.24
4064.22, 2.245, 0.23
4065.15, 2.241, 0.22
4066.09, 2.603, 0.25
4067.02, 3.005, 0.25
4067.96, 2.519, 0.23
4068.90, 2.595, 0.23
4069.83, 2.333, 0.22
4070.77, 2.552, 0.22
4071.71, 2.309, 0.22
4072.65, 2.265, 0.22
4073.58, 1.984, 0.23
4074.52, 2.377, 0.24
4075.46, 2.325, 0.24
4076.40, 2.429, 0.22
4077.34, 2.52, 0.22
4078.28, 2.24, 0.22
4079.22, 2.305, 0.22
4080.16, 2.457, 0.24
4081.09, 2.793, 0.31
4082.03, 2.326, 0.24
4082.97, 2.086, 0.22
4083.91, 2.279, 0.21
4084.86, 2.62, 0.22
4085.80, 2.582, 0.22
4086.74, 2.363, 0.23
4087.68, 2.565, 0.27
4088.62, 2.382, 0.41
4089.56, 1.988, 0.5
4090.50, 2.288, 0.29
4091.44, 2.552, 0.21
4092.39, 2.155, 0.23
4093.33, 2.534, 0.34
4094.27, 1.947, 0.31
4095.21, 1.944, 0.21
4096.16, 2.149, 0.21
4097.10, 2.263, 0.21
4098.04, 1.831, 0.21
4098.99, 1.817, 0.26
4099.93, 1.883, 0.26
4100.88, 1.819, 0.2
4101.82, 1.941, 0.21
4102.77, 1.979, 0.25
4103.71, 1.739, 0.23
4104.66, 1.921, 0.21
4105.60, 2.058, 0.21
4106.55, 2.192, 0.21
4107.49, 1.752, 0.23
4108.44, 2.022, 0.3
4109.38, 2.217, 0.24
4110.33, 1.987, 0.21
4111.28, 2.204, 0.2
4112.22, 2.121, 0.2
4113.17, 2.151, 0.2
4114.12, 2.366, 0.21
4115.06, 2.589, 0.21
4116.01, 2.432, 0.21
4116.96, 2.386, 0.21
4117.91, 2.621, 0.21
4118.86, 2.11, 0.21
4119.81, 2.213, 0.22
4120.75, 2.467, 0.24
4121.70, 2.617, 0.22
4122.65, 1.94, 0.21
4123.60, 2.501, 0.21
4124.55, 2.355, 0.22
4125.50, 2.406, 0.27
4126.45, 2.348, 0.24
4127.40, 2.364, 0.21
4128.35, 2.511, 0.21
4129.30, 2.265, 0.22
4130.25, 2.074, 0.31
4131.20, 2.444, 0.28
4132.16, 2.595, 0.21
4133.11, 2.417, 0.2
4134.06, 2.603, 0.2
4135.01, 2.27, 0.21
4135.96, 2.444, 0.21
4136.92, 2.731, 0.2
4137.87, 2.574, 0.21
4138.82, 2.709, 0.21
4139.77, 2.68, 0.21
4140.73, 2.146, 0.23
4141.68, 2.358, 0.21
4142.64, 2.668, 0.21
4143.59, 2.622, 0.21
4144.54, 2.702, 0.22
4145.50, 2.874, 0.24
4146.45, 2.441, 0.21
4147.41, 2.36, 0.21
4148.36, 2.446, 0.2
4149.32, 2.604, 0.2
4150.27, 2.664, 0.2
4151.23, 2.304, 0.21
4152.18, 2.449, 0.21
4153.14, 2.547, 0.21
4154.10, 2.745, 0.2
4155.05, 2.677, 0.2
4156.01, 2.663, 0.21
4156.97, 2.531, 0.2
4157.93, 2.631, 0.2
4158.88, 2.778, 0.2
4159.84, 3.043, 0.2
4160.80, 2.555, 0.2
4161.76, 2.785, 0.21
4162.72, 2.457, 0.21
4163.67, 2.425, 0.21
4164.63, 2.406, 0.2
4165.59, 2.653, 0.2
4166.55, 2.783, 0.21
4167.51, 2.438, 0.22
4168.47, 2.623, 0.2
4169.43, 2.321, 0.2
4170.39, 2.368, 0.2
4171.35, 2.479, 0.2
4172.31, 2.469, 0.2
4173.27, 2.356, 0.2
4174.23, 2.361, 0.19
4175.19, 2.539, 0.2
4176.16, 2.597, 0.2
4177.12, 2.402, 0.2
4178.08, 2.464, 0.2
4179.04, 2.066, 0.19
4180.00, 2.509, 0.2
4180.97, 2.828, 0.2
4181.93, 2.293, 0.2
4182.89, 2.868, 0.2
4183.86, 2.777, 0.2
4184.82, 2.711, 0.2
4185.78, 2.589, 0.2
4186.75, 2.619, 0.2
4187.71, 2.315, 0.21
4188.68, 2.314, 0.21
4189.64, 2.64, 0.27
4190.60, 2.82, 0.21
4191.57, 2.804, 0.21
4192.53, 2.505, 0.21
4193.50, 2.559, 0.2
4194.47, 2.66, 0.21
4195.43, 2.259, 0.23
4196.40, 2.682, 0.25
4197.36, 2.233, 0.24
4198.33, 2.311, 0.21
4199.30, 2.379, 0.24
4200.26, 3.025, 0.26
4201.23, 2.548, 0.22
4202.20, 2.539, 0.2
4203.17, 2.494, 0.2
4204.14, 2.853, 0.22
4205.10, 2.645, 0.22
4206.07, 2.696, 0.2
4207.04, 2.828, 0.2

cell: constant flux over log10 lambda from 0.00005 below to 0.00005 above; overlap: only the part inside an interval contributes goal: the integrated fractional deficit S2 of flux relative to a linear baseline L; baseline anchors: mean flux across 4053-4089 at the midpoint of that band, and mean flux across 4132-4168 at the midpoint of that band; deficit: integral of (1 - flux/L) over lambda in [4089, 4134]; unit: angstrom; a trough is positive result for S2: 5.68 angstrom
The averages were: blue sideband 2.47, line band 2.21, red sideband 2.57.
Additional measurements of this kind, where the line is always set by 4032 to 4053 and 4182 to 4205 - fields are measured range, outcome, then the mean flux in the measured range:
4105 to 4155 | 3.7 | 2.4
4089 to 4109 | 4.3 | 2.04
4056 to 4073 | 0.4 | 2.55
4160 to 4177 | 0.5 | 2.51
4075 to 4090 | 1.2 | 2.39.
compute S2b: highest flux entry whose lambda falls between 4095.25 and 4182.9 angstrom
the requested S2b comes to 3.043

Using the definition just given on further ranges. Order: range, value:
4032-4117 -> 3.072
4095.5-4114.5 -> 2.366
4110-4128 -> 2.621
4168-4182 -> 2.828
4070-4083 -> 2.793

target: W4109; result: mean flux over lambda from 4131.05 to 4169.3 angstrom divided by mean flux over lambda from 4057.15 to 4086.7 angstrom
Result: 1.04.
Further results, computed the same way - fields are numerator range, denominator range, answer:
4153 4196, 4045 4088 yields 1.03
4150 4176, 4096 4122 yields 1.20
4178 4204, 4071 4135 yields 1.13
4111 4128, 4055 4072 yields 0.92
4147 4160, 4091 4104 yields 1.27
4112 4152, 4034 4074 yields 0.95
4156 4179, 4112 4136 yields 1.07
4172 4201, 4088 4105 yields 1.22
